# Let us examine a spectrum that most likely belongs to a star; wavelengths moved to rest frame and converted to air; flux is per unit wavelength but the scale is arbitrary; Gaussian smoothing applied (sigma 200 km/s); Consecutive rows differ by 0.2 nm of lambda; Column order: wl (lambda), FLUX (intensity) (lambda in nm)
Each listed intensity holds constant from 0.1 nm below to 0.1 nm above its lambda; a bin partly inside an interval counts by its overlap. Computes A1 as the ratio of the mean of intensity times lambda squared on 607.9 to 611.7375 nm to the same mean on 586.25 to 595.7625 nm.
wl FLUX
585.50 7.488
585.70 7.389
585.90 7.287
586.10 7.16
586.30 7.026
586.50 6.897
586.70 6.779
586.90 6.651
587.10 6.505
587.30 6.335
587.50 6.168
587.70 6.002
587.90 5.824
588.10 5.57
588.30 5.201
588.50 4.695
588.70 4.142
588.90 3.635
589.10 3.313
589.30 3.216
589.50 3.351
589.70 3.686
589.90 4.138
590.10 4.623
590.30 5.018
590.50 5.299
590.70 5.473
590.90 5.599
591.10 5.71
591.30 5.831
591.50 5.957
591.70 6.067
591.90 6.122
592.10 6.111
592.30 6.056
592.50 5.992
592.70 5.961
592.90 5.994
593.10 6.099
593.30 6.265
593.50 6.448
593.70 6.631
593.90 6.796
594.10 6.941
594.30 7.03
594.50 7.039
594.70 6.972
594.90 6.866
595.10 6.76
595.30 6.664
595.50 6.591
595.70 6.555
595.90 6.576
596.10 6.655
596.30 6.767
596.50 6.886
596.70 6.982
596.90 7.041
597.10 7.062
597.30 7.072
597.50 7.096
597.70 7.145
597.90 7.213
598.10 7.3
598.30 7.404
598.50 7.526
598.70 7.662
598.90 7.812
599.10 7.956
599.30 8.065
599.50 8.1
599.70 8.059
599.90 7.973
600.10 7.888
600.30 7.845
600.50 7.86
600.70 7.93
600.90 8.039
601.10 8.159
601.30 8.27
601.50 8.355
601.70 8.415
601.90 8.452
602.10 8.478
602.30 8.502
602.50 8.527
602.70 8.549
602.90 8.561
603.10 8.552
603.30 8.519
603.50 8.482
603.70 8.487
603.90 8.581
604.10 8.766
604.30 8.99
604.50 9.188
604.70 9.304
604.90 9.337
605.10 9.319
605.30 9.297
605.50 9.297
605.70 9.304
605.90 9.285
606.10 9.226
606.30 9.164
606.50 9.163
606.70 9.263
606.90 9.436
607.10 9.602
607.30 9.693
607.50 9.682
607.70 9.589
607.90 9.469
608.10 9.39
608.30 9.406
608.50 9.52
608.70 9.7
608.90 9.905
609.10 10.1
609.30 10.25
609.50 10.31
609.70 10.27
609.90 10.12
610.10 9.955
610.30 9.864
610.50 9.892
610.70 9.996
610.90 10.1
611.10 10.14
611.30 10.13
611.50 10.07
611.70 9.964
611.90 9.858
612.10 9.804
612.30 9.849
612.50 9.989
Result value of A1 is 1.8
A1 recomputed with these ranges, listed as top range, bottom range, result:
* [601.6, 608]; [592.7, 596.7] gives 1.40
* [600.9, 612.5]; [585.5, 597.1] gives 1.63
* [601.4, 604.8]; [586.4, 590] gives 1.77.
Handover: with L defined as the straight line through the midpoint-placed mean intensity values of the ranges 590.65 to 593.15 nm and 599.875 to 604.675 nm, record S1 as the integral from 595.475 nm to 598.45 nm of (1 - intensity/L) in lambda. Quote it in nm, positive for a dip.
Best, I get 0.069 nm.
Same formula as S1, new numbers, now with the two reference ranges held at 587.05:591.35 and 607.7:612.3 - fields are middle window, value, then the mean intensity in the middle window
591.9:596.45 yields -0.30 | 6.53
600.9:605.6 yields -0.23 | 8.7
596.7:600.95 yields -0.21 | 7.6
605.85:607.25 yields -0.04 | 9.32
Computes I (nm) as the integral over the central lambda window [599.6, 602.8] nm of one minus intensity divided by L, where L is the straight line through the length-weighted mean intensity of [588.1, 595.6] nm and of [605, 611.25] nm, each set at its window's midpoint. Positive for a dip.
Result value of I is -0.10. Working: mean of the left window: 5.63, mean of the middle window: 8.21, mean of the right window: 9.67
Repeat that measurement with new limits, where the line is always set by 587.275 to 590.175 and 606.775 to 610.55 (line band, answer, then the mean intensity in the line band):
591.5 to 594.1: -0.25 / 6.23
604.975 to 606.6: -0.04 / 9.26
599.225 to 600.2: -0.07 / 8.02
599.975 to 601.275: -0.04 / 7.97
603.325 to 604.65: -0.03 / 8.76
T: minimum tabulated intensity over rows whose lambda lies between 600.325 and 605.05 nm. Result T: 7.86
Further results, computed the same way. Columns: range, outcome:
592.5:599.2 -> 5.961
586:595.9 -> 3.216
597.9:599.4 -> 7.3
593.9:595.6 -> 6.591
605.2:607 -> 9.163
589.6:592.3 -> 3.686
